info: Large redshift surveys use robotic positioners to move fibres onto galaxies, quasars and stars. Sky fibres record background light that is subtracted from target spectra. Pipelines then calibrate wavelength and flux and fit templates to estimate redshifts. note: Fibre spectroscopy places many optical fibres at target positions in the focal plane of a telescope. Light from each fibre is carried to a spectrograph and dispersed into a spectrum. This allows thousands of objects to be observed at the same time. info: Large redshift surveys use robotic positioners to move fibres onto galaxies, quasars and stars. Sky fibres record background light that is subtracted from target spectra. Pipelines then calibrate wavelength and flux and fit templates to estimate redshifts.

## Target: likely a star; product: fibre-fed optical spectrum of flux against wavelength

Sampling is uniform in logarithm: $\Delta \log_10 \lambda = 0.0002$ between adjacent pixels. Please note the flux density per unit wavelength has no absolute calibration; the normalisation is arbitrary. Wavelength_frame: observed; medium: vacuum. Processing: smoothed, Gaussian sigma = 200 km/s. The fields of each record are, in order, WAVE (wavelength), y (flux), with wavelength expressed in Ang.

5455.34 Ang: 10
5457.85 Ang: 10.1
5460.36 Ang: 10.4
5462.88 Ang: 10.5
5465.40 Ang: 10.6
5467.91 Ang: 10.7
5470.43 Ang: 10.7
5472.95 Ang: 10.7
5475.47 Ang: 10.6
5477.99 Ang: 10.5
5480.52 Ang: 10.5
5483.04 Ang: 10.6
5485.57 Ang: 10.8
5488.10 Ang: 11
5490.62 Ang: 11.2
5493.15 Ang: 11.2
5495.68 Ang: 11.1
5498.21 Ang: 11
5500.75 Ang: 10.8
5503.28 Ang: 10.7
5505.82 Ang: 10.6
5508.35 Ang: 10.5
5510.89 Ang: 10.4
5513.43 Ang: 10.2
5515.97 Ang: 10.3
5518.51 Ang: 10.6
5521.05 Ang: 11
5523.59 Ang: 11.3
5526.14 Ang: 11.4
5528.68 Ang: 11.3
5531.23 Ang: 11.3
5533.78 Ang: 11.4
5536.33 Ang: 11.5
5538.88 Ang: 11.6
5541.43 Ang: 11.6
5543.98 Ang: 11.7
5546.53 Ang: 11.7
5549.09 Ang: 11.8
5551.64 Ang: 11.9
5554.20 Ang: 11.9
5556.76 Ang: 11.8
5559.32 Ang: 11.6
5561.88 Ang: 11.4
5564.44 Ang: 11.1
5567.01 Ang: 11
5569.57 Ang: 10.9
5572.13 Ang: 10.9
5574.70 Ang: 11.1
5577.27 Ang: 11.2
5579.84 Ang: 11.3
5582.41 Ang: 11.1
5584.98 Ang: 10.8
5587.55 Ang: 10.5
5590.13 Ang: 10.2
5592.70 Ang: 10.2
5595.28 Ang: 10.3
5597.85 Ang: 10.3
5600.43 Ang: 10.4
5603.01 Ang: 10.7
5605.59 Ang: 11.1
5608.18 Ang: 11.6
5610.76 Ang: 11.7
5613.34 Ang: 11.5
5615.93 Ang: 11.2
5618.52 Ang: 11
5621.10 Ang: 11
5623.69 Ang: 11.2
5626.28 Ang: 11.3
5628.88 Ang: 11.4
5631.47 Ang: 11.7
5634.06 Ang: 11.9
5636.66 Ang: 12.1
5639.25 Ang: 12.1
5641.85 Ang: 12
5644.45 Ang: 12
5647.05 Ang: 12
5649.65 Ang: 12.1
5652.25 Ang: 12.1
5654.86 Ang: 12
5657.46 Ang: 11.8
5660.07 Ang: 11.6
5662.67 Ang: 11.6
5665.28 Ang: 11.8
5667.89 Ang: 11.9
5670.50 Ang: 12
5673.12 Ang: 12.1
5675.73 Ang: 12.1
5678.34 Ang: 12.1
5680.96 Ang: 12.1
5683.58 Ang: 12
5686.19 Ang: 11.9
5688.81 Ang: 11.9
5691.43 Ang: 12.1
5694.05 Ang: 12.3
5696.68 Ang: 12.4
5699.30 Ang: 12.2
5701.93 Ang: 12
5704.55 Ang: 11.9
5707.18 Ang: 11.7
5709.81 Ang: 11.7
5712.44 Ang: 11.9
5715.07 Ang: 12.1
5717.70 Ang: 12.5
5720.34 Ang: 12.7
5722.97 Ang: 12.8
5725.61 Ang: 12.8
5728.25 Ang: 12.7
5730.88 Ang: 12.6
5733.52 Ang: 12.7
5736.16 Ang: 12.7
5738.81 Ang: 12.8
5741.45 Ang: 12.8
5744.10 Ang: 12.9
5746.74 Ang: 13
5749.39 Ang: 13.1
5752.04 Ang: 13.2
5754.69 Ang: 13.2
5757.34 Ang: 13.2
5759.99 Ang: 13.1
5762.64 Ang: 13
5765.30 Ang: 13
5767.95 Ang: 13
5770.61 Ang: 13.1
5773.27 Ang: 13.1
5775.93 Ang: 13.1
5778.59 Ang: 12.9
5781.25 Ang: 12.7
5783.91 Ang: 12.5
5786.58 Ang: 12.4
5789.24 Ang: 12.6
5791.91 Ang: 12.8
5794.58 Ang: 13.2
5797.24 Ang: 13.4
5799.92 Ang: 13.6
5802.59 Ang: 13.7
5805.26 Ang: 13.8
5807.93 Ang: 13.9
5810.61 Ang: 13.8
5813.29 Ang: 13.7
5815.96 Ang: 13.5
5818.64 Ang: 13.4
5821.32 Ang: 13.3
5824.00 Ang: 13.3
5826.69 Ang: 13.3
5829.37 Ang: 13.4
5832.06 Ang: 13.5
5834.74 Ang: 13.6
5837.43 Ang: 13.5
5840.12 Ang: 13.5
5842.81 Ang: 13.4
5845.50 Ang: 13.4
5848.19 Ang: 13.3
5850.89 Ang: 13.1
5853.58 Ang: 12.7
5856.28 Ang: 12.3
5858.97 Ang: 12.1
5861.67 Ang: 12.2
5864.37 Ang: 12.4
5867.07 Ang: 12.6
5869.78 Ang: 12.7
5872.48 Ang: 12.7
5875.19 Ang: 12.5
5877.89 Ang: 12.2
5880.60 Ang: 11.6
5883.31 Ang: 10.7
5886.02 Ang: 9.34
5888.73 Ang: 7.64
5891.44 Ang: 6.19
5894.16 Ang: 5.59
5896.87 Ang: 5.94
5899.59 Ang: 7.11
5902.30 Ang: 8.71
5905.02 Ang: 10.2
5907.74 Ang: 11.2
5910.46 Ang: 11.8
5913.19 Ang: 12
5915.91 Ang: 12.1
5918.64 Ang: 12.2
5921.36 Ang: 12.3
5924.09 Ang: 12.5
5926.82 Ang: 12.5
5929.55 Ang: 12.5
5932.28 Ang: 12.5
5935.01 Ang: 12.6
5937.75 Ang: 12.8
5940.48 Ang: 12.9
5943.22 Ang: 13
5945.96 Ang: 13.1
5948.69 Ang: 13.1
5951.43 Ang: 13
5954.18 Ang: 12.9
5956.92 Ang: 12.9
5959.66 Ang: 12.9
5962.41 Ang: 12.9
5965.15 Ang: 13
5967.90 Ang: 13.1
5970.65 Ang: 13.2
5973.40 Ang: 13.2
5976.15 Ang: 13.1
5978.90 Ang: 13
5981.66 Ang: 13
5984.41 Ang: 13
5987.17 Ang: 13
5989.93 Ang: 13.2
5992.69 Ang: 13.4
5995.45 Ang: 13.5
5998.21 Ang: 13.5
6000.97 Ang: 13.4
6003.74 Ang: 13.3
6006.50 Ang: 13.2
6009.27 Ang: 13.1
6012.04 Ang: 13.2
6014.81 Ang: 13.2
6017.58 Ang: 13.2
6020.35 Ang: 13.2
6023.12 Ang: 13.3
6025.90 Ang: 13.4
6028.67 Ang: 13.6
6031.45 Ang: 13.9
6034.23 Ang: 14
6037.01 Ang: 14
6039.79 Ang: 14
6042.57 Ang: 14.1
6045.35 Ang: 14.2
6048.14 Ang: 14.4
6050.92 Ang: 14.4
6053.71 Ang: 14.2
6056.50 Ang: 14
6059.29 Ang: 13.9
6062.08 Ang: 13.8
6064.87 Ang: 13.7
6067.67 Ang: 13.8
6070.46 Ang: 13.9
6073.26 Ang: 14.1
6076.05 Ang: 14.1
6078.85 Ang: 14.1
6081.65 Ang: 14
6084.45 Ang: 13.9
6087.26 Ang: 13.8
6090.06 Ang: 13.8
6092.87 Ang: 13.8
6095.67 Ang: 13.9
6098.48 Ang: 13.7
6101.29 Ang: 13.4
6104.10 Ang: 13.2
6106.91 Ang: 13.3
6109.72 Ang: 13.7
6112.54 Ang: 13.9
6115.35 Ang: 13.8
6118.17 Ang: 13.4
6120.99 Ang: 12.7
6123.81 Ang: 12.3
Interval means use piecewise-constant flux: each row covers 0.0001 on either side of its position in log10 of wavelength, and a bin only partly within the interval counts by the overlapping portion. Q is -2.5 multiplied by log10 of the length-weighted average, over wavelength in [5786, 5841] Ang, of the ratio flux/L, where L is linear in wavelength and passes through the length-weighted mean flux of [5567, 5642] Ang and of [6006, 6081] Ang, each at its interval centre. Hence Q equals -0.09 mag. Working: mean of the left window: 11.1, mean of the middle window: 13.4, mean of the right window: 13.8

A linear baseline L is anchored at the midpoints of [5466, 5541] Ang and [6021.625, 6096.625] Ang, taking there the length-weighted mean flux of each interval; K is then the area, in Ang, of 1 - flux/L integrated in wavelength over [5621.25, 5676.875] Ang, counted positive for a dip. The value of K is -0.7 Ang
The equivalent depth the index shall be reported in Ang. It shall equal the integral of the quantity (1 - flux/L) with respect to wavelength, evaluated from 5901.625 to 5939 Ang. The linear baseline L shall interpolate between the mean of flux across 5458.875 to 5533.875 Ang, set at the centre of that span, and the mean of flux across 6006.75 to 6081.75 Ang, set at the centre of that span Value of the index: 3.5 Ang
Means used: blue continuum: 10.8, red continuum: 13.8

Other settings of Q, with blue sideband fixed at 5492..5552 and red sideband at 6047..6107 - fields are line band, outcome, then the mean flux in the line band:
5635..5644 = -0.03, 12.1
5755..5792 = -0.05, 12.9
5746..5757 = -0.07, 13.1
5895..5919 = 0.29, 9.96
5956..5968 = 0.03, 13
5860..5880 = 0.04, 12.4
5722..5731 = -0.05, 12.7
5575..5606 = 0.08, 10.7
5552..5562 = -0.04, 11.7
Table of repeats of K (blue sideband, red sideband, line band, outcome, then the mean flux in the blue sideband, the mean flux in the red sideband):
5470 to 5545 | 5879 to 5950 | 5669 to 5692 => -2.4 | 10.9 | 10.9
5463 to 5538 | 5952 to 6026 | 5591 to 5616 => 1.0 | 10.8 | 13.2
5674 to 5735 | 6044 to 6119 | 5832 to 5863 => -0.4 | 12.2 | 13.9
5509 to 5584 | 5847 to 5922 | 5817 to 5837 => -4.5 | 11.2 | 10.9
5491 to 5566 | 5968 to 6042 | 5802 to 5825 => -2.1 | 11.2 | 13.4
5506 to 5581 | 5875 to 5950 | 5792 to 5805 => -2.8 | 11.2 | 10.9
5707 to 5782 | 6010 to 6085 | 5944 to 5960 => 0.6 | 12.8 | 13.8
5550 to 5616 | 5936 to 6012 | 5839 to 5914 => 9.3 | 11.1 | 13.1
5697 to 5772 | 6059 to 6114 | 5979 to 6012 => 0.7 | 12.7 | 13.8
